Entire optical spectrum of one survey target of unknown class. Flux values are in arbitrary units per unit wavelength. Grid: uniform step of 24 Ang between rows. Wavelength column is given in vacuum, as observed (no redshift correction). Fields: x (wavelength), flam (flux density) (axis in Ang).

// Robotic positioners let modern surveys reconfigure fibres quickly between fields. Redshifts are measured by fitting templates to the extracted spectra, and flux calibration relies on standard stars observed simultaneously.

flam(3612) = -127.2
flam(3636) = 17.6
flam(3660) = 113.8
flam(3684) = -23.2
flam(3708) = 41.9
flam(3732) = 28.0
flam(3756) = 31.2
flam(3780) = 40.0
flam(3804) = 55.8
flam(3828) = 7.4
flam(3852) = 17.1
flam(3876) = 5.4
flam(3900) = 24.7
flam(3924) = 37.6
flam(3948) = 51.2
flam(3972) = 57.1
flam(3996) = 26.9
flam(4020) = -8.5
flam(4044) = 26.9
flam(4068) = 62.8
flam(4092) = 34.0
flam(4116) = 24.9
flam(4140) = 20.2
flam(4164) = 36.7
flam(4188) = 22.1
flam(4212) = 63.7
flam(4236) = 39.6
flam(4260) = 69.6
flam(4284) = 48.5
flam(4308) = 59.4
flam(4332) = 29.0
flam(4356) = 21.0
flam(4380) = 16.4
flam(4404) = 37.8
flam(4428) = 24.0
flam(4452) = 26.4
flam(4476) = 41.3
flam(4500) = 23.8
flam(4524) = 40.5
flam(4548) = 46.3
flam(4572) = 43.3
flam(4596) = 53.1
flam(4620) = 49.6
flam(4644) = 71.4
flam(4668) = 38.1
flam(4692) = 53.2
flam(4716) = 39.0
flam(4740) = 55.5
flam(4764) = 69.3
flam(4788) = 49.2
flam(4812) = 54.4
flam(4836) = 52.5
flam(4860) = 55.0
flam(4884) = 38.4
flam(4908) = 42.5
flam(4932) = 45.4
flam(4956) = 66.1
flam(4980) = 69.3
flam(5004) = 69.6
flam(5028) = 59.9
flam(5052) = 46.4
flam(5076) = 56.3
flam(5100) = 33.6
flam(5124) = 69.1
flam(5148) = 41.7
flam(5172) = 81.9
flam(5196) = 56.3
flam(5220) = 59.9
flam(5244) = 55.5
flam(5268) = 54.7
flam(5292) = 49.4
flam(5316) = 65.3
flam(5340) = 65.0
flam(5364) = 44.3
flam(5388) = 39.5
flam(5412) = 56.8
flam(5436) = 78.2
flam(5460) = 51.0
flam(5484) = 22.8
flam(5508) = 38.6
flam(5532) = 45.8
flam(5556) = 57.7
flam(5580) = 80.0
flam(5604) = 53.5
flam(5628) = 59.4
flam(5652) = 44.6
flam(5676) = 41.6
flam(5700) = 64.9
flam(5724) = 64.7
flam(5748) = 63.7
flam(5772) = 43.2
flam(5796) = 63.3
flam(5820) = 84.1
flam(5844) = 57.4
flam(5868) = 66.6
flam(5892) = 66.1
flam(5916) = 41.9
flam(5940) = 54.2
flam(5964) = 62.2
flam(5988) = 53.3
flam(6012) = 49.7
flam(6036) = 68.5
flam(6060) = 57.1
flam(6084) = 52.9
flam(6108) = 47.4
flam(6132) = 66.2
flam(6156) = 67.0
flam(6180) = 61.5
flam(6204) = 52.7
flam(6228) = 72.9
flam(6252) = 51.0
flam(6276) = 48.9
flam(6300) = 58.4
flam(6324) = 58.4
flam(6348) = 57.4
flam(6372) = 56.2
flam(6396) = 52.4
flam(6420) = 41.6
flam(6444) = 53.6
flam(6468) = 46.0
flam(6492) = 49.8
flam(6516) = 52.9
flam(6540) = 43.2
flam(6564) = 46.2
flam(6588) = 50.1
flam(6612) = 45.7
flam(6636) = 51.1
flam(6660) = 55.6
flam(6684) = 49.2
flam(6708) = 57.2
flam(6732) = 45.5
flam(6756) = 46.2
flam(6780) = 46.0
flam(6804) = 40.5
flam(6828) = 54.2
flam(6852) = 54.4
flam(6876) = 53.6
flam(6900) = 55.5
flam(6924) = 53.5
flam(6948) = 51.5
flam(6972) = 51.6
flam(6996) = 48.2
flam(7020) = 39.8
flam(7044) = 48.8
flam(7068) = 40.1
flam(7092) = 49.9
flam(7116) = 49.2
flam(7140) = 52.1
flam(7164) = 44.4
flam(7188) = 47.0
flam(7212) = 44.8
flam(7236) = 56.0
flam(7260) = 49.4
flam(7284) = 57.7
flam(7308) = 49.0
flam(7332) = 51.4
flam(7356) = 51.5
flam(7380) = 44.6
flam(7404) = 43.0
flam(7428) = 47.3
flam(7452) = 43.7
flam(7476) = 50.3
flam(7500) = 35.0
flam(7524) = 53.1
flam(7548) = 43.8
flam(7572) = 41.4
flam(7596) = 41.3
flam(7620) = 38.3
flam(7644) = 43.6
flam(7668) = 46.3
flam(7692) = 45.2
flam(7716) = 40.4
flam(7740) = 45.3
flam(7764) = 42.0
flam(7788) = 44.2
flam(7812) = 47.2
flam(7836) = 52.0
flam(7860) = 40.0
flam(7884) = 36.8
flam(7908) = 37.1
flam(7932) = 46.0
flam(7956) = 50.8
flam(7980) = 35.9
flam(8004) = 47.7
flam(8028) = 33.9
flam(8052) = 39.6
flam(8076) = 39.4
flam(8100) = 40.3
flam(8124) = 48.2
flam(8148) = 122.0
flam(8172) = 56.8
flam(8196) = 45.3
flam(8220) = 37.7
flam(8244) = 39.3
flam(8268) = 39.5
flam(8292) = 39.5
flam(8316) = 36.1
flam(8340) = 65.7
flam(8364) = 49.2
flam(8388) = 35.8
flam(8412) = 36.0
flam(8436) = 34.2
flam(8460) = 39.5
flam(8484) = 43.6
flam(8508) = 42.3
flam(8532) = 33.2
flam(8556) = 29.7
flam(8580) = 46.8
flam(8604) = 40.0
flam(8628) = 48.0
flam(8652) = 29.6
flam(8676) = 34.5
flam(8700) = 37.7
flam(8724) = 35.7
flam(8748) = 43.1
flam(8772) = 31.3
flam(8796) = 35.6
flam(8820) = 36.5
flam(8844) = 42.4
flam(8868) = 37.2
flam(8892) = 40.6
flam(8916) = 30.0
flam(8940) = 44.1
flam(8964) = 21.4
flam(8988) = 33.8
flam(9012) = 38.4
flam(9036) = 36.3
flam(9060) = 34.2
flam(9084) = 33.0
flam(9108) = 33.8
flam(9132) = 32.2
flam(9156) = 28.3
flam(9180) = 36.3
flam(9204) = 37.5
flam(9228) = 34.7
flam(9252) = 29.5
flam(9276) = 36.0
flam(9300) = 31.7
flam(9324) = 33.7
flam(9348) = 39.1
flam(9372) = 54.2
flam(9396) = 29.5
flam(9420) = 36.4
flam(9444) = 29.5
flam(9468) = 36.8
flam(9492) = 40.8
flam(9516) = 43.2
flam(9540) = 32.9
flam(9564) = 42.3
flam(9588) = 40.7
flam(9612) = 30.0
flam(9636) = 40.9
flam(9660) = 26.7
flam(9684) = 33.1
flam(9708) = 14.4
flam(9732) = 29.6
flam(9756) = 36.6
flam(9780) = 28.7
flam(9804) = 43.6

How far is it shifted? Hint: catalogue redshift 0.24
